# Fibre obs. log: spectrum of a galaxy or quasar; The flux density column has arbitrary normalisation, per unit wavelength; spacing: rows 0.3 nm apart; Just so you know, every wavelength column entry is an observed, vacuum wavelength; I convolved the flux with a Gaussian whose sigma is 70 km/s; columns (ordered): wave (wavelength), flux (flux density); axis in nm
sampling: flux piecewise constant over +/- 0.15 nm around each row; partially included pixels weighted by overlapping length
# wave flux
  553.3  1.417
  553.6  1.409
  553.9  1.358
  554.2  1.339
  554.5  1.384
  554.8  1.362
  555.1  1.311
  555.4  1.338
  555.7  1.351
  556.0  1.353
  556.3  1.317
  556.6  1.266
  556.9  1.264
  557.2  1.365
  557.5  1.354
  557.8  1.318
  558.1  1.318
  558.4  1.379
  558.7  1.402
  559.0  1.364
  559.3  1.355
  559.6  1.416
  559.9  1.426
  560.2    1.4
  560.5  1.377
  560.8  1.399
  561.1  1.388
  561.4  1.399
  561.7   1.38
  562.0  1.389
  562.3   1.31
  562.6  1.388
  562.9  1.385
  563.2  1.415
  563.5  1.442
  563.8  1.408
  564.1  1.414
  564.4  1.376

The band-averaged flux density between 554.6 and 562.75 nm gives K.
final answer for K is 1.36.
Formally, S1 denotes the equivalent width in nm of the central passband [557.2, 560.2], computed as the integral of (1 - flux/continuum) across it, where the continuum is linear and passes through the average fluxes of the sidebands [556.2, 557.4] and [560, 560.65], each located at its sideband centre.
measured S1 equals -0.04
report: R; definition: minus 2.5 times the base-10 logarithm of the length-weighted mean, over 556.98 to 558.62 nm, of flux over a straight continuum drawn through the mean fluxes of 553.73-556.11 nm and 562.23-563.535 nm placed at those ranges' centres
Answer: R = 0.01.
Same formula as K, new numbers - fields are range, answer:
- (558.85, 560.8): 1.39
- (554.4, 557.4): 1.33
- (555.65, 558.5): 1.33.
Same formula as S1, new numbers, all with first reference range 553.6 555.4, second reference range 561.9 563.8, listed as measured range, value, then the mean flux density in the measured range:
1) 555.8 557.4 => 0.06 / 1.32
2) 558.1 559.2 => 0.00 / 1.37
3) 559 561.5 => -0.03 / 1.39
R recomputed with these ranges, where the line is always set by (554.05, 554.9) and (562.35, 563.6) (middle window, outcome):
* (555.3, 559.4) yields 0.03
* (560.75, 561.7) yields 0.00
